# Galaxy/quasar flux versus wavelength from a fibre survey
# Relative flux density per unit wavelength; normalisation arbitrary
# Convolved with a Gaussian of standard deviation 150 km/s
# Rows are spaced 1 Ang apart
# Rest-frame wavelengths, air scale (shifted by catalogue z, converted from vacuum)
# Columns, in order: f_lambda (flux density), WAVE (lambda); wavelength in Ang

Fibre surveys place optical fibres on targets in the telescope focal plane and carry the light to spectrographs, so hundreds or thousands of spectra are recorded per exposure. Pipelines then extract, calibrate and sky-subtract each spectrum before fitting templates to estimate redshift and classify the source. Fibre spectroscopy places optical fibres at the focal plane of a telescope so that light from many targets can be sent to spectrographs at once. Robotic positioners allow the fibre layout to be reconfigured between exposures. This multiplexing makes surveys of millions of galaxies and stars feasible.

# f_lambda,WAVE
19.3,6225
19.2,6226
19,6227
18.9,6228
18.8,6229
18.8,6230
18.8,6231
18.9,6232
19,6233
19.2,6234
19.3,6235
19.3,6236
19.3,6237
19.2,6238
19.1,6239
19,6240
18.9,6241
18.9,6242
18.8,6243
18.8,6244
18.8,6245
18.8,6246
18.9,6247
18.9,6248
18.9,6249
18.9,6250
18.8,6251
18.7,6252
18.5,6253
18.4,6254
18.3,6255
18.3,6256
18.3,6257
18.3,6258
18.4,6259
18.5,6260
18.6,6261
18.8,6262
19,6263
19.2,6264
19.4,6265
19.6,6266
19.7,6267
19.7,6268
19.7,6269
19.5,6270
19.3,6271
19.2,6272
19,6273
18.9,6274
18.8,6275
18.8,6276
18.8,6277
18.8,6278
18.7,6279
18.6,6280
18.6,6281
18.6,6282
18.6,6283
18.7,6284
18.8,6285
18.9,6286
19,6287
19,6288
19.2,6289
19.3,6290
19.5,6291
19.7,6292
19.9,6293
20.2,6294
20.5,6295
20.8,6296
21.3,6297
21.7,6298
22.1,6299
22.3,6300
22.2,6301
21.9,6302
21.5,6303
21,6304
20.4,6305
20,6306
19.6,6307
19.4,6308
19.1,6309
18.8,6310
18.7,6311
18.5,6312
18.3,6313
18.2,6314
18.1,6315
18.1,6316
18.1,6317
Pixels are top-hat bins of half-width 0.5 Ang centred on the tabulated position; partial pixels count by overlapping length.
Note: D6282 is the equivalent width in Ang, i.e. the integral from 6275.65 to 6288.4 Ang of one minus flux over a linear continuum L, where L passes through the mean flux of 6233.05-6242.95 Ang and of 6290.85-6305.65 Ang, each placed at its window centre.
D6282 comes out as 1.1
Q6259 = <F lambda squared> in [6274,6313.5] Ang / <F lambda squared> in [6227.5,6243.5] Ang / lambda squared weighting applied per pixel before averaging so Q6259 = 1.06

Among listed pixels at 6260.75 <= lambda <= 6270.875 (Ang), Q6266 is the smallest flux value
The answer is 18.6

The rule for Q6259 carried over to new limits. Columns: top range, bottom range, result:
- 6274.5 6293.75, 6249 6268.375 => 1.02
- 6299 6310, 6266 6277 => 1.09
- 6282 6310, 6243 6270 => 1.08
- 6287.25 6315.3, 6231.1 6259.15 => 1.08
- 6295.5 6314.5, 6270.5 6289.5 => 1.09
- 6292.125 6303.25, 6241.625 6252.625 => 1.15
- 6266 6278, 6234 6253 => 1.02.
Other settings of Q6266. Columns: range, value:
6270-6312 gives 18.5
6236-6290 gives 18.3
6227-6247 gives 18.8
